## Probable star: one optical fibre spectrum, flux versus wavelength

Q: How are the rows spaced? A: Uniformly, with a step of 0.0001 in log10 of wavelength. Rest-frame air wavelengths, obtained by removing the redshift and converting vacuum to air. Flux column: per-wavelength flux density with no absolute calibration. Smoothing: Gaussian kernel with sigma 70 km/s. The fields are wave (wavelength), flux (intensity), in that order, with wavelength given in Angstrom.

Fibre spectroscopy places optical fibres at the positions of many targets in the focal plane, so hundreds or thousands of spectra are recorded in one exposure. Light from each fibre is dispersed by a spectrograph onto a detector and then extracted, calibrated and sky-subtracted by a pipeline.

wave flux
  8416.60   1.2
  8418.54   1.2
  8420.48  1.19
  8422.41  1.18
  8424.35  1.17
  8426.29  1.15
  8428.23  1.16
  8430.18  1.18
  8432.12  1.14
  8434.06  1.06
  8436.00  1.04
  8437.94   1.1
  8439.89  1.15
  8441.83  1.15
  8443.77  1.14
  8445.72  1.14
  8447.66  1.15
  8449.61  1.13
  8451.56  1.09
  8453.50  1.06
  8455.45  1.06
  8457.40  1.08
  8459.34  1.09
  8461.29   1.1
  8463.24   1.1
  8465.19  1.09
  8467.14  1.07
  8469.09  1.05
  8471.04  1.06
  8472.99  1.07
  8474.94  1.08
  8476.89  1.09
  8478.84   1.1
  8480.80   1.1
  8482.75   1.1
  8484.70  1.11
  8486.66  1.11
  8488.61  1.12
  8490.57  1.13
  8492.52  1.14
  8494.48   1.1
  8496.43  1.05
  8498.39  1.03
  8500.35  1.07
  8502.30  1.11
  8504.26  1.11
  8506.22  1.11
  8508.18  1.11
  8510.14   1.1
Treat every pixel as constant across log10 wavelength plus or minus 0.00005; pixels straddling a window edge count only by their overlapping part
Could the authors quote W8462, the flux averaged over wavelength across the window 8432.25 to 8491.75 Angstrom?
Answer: 1.1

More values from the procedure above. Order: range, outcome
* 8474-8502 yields 1.1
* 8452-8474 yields 1.08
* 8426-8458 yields 1.12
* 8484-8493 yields 1.12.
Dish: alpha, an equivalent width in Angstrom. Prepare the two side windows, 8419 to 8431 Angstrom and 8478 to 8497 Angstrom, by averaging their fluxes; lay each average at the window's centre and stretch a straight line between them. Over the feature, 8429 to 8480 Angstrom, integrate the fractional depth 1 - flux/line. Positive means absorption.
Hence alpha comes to 1.91 Angstrom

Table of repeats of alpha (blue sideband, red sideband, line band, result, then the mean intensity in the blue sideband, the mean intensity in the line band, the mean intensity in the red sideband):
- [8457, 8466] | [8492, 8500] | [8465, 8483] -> 0.11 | 1.09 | 1.08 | 1.08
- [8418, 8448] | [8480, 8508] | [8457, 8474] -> 0.62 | 1.14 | 1.08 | 1.1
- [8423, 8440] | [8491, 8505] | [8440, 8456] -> -0.01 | 1.13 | 1.12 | 1.09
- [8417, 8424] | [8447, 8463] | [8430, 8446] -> 0.31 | 1.19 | 1.12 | 1.09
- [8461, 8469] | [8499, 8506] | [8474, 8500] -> -0.14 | 1.08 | 1.1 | 1.09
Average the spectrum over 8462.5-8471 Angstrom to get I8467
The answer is 1.07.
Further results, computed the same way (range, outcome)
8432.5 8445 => 1.11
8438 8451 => 1.14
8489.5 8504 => 1.09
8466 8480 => 1.07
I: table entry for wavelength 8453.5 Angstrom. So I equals 1.06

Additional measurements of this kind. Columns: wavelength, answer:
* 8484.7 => 1.11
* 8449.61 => 1.13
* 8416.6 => 1.2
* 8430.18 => 1.18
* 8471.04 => 1.06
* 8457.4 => 1.08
